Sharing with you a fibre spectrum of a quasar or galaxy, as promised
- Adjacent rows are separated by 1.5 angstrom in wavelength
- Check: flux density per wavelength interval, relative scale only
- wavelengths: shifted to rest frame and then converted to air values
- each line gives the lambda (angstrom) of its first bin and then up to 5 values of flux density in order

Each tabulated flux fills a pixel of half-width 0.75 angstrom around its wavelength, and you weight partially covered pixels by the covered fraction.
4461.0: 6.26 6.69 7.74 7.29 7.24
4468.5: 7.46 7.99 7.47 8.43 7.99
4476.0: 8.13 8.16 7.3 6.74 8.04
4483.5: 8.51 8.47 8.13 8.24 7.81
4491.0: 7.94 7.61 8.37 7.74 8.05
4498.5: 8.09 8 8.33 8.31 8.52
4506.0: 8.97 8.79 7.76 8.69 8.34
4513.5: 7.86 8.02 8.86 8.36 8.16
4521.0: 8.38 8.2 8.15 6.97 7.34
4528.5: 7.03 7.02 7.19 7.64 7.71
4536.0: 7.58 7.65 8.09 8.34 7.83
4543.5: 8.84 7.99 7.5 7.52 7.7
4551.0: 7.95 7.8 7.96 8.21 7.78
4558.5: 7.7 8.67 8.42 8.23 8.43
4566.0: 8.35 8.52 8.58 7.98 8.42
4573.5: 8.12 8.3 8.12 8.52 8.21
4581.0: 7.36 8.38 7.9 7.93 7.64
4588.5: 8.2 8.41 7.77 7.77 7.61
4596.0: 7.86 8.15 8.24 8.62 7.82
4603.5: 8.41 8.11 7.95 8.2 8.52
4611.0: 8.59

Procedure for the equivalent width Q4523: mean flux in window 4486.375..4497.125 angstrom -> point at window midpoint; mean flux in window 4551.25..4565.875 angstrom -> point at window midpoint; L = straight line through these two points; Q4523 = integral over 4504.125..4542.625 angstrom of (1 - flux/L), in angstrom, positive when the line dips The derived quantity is 0.36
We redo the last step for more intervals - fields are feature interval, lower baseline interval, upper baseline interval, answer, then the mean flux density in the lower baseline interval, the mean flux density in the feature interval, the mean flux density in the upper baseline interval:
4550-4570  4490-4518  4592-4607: -0.2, 8.24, 8.19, 8.05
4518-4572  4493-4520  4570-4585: 1.7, 8.28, 7.94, 8.13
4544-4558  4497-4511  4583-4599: 0.5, 8.36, 7.84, 7.95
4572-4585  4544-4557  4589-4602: -0.3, 7.85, 8.13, 8.04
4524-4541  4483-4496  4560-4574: 1.5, 8.09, 7.52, 8.36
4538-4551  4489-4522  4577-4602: 0.3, 8.23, 7.97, 8.03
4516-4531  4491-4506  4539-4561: 0.5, 8.15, 7.82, 7.99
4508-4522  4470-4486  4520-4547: -0.8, 7.93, 8.28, 7.75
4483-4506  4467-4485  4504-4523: -0.2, 7.84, 8.16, 8.38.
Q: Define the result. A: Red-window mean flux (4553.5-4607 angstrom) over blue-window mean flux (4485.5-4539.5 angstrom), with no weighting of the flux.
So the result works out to 1.02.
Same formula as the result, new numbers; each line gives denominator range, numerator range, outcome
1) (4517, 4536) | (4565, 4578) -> 1.08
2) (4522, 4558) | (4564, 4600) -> 1.05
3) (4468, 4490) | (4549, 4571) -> 1.03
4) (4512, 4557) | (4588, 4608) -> 1.03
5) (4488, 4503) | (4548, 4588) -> 1.01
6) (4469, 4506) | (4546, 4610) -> 1.01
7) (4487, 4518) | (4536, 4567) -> 0.98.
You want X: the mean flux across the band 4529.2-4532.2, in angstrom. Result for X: 7.1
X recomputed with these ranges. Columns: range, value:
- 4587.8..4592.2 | 8.13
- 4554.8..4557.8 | 7.99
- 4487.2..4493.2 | 7.9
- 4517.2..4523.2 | 8.28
